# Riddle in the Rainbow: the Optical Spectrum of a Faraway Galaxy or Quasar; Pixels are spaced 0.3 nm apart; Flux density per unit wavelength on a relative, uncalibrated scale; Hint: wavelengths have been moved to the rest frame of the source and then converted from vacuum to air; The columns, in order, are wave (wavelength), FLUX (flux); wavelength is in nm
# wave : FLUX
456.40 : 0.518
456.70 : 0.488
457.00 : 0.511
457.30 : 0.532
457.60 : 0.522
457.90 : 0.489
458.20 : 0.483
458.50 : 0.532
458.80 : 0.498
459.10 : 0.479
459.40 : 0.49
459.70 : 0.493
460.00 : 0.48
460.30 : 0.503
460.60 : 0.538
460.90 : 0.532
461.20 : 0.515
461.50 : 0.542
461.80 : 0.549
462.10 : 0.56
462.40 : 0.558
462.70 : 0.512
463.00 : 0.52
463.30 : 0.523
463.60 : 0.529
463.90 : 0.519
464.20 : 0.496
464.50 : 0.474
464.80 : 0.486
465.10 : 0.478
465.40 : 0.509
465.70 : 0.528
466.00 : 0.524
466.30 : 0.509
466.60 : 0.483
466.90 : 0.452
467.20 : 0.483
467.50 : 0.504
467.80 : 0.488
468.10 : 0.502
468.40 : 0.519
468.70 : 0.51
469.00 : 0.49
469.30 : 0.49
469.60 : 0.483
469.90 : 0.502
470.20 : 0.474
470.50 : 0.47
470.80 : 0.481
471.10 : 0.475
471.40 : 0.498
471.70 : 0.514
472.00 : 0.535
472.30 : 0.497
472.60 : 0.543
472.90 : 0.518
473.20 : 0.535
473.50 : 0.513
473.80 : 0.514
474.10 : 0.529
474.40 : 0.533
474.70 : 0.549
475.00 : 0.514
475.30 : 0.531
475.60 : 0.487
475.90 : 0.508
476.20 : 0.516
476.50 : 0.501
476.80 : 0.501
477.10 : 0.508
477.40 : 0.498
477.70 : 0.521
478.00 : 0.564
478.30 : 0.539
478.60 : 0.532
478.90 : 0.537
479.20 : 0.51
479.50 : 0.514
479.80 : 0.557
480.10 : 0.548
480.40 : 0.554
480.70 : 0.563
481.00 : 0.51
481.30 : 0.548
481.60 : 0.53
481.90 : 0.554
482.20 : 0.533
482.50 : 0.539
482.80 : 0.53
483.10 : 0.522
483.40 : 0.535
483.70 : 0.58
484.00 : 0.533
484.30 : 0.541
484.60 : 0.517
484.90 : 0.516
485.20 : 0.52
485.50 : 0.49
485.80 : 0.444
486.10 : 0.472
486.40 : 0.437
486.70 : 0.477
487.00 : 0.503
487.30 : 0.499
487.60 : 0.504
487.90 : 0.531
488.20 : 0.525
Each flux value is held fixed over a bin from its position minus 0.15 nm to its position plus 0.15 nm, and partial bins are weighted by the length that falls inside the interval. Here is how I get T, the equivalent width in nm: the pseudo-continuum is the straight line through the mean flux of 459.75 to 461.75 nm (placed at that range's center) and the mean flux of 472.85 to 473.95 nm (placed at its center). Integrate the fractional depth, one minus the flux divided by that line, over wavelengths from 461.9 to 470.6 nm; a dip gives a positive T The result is 0.27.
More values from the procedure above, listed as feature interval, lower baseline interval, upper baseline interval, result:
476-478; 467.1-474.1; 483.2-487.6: -0.033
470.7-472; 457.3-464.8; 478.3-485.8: 0.063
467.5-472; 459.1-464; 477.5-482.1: 0.294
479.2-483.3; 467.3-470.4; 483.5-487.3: -0.299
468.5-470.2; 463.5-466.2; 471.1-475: 0.065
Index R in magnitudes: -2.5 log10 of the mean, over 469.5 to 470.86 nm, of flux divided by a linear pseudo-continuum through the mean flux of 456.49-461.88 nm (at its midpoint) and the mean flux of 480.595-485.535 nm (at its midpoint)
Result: 0.08 mag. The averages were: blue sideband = 0.509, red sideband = 0.534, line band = 0.482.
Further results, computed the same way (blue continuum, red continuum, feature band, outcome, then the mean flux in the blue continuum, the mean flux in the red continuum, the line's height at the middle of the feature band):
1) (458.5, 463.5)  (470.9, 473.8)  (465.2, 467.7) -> 0.038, 0.519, 0.514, 0.516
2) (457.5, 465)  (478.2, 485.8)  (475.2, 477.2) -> 0.042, 0.513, 0.532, 0.527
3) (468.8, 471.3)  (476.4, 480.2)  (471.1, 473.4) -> -0.047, 0.484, 0.525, 0.495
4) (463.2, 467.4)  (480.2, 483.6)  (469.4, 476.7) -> 0.019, 0.499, 0.539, 0.518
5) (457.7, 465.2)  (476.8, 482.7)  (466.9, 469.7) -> 0.054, 0.511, 0.534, 0.52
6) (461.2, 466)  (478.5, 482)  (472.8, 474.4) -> 0.015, 0.519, 0.538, 0.53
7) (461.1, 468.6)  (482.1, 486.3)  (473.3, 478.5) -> -0.010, 0.51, 0.518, 0.515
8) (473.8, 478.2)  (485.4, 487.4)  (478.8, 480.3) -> -0.064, 0.519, 0.474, 0.503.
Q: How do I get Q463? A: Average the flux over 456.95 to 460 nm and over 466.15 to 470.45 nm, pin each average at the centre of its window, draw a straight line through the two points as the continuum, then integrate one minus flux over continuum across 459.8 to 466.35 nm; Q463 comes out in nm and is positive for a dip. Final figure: -0.27 nm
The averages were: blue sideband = 0.502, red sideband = 0.492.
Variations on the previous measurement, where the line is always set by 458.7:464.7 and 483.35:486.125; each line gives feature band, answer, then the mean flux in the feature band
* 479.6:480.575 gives -0.07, 0.551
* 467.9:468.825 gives 0.01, 0.509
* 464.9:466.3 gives 0.02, 0.509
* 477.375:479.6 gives -0.06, 0.529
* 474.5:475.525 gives -0.02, 0.528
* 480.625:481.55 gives -0.04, 0.537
